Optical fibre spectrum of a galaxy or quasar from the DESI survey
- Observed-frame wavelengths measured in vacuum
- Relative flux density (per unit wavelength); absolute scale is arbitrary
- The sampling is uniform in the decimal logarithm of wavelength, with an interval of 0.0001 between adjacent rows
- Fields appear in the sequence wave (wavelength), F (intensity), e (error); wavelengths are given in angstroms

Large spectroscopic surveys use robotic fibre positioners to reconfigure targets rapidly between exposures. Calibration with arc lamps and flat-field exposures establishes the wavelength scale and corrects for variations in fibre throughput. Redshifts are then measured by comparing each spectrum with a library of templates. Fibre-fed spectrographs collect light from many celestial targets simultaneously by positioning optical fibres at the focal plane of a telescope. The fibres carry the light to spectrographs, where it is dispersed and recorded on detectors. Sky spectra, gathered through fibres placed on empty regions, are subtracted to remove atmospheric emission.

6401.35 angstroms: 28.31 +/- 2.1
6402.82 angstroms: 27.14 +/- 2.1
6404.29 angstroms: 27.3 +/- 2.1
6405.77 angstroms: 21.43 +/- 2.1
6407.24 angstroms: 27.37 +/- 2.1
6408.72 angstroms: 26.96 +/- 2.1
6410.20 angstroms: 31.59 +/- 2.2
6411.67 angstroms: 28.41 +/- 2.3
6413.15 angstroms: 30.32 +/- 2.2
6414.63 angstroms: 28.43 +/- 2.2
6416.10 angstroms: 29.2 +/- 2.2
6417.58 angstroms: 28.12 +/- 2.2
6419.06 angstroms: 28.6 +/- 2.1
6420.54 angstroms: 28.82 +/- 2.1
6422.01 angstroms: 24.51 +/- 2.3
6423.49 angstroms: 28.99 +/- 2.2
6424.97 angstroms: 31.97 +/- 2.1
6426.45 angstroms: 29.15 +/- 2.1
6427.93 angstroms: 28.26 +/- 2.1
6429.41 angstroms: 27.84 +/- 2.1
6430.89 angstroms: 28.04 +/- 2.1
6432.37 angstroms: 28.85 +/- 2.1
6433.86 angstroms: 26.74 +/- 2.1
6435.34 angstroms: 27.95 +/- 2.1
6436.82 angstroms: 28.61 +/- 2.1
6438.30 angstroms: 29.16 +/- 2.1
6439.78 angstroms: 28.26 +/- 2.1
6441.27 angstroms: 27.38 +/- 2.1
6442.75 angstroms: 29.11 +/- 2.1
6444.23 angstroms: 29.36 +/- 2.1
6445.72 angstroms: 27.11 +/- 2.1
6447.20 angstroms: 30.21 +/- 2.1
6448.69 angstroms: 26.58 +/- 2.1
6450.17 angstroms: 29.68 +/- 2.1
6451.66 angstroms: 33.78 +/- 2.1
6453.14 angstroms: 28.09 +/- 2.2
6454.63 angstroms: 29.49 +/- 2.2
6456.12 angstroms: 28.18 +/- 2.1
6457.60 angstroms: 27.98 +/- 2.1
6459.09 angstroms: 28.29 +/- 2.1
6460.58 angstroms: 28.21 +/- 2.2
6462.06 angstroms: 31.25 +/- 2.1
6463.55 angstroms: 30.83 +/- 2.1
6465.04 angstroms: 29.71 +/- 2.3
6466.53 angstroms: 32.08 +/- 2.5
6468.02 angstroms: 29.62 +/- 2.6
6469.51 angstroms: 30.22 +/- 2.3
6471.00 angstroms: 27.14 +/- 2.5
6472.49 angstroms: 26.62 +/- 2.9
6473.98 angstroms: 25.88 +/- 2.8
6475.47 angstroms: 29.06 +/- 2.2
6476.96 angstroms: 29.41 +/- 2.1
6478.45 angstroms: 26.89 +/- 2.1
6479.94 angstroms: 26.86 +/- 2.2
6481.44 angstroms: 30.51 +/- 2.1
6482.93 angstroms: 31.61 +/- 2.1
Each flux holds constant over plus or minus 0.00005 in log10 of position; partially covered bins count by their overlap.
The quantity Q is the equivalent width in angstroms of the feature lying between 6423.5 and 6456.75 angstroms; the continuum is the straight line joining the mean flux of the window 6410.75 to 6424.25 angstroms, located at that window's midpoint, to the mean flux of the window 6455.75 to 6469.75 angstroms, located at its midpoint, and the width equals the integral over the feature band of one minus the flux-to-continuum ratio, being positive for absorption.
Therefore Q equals 0.27 angstroms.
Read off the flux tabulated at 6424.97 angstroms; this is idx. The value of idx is 31.97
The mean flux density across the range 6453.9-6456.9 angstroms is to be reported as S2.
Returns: 28.8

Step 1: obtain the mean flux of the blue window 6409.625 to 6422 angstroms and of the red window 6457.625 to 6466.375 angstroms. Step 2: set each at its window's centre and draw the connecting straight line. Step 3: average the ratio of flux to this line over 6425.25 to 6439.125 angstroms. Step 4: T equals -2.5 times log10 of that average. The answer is 0.03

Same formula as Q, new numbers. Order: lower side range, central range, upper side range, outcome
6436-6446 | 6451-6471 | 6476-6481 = -1.1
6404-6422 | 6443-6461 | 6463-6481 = -0.3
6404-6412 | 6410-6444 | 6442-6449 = -0.9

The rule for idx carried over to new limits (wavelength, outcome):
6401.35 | 28.31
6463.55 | 30.83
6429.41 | 27.84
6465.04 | 29.71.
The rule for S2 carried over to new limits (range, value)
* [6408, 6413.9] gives 29.3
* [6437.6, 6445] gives 28.6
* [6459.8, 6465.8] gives 30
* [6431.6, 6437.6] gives 28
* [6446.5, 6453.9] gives 29.7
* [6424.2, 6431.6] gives 29.1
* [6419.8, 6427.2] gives 28.7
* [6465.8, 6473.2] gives 29.1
